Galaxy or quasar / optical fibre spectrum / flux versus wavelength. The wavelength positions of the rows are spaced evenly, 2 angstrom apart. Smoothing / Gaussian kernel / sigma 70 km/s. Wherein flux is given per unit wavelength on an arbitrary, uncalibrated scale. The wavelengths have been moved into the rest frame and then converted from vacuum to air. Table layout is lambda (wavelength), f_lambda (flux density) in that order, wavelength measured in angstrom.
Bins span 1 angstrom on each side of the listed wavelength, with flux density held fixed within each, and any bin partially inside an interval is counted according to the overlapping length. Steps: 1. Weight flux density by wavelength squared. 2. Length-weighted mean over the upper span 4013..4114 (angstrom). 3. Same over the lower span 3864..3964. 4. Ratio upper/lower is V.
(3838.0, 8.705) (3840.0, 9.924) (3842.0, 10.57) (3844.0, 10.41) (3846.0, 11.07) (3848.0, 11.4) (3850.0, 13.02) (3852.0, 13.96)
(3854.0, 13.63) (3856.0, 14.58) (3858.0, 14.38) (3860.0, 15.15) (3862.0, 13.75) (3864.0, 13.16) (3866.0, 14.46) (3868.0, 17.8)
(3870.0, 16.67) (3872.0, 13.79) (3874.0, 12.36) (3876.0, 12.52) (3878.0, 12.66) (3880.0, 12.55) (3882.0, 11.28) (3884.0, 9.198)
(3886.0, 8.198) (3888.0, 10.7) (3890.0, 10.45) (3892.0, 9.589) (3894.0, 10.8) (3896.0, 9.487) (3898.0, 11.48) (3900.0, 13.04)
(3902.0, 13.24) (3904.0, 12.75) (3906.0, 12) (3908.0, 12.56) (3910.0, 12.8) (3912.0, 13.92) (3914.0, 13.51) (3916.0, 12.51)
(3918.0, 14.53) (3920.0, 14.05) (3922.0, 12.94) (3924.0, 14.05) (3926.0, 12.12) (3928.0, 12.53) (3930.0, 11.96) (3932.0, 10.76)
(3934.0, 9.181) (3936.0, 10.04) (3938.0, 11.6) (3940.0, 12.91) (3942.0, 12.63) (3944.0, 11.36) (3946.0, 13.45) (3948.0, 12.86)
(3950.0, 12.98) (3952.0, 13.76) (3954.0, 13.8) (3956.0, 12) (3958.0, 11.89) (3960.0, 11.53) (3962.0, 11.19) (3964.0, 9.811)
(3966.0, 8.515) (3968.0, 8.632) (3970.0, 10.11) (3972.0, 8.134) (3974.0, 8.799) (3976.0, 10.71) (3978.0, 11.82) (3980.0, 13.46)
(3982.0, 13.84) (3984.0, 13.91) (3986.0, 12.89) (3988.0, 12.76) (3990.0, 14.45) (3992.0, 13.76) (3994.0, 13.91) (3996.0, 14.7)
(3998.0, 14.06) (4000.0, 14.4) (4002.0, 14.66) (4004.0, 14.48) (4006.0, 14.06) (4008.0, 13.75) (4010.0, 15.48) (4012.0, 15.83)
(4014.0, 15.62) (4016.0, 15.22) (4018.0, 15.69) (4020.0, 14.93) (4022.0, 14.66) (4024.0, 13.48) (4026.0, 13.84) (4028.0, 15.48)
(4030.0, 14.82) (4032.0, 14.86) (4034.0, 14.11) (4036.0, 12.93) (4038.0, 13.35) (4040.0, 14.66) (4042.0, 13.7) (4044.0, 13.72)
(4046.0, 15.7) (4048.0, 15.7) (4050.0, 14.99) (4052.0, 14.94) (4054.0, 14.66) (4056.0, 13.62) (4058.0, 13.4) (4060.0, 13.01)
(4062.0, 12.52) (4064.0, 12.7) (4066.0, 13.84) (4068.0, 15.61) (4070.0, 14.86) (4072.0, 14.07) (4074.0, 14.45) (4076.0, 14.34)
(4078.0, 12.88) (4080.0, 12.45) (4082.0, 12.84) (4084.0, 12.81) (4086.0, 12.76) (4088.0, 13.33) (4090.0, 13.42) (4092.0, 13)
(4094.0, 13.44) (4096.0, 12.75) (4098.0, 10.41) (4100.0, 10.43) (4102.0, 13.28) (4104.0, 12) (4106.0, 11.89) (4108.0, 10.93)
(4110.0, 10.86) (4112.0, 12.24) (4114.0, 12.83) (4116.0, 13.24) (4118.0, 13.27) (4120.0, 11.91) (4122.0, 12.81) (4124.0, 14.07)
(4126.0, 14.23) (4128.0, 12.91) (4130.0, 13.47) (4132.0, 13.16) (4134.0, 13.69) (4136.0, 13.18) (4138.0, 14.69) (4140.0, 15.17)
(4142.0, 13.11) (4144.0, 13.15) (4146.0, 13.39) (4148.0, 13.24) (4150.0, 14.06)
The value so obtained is 1.2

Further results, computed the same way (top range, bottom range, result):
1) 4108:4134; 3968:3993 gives 1.16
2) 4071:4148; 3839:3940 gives 1.17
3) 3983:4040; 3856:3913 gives 1.22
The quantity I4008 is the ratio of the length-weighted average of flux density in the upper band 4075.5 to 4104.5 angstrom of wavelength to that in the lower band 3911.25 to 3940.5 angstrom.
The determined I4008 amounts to 1.0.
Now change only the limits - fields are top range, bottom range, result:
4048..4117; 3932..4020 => 1.04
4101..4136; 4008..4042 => 0.87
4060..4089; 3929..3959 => 1.12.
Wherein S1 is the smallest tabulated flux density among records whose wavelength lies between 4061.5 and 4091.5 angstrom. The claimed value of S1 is 12.45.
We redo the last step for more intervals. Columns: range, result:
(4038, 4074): 12.52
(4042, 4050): 13.7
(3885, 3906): 8.198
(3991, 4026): 13.48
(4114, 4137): 11.91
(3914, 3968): 8.515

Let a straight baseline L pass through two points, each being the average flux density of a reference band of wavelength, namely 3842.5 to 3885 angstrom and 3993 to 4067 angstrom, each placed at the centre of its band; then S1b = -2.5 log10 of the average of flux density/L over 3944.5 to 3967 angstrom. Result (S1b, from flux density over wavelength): 0.16 mag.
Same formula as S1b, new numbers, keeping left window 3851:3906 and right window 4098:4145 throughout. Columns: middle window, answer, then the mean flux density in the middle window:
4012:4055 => -0.15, 14.7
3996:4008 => -0.13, 14.3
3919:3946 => 0.05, 12.1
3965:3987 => 0.16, 11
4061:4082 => -0.08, 13.7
